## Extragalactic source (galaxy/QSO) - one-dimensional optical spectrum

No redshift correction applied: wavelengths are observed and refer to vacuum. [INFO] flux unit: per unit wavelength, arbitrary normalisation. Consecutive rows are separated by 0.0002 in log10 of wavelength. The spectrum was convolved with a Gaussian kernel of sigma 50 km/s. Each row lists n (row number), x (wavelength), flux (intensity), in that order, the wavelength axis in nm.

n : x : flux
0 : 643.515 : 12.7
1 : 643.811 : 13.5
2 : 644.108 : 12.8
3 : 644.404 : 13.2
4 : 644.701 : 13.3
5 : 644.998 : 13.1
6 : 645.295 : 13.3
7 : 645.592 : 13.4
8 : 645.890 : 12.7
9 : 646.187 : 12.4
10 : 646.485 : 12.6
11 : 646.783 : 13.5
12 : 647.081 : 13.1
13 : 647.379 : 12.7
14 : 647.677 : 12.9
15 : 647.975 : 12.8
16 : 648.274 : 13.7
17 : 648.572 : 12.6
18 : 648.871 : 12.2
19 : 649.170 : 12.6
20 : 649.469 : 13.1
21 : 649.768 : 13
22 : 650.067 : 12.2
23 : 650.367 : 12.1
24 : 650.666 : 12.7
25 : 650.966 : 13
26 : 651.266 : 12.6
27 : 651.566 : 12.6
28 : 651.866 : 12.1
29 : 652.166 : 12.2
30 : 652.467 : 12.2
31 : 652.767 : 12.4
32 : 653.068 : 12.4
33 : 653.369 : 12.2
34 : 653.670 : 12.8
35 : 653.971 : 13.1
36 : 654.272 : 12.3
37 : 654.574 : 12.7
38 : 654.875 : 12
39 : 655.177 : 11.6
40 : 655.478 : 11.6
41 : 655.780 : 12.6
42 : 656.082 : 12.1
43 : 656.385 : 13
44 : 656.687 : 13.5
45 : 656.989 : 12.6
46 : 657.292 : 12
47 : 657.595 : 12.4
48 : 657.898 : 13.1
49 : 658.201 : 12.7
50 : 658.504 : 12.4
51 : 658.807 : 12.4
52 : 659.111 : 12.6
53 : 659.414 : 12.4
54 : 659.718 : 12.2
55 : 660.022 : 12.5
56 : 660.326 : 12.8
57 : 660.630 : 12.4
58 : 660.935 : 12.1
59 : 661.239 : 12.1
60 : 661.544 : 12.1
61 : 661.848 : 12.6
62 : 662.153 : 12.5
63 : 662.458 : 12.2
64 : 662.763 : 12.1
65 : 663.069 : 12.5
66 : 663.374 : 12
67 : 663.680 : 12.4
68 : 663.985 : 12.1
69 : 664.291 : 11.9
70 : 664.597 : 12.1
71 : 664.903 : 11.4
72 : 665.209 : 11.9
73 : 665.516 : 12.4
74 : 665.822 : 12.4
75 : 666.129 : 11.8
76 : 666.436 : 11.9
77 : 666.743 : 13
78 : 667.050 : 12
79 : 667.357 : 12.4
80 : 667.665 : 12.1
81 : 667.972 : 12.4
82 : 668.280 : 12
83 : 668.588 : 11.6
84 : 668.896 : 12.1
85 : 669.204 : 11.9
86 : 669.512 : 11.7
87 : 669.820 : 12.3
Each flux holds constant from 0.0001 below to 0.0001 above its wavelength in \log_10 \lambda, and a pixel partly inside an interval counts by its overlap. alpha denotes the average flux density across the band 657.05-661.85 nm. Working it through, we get 12.4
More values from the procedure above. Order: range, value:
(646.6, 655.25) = 12.6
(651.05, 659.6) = 12.5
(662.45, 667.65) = 12.1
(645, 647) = 13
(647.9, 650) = 12.8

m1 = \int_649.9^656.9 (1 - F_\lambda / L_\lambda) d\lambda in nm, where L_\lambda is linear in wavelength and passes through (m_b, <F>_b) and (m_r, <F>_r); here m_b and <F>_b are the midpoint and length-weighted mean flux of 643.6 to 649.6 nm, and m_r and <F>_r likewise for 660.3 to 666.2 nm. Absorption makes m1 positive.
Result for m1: 0.12 nm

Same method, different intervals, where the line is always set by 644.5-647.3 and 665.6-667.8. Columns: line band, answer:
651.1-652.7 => 0.057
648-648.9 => 0.002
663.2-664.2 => 0.016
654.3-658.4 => 0.059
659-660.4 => 0.003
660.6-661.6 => 0.024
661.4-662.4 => 0.003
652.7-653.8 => 0.026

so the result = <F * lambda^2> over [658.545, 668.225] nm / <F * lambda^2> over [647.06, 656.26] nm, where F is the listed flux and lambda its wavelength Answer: 1.01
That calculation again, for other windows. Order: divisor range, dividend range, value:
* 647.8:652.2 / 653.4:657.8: 1.00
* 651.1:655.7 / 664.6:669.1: 1.02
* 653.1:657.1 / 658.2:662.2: 1.01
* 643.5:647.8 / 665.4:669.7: 0.99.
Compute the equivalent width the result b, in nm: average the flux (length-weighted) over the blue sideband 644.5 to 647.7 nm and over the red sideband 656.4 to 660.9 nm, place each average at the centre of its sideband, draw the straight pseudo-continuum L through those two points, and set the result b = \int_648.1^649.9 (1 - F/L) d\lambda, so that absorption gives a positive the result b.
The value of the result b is 0.01 nm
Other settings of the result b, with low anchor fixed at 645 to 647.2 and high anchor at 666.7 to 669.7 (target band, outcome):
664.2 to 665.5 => 0.04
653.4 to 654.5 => 0.00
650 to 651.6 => 0.03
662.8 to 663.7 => 0.00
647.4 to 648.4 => -0.01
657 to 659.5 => 0.00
